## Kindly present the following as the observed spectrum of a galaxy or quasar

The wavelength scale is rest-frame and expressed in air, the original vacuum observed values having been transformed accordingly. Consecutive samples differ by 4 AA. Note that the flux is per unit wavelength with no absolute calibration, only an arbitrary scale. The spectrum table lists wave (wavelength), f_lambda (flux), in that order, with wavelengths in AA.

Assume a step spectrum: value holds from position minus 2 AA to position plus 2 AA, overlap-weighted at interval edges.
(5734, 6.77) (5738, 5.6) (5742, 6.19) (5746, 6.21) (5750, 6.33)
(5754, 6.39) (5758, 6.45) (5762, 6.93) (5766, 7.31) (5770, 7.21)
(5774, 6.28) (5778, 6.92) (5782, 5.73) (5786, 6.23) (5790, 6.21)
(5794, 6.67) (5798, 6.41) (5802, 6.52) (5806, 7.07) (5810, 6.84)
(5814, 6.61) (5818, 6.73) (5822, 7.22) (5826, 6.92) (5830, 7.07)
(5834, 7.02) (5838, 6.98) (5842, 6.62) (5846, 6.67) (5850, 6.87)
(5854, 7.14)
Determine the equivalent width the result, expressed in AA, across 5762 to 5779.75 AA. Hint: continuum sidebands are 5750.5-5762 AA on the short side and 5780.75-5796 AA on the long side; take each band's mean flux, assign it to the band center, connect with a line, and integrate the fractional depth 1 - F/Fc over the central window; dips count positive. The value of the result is -1.5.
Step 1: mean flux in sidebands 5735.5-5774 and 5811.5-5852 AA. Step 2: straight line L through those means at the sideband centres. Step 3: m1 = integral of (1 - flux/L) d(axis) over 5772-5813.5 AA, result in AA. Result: 1.20 AA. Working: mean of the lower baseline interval 6.5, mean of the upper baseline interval 6.87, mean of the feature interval 6.49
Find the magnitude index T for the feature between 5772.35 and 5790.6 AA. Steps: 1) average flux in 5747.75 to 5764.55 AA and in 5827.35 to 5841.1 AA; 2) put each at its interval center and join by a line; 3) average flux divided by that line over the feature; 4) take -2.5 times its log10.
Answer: 0.069 mag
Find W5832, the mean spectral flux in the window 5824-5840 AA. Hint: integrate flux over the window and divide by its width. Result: 7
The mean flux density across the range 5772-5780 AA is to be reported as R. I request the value 6.6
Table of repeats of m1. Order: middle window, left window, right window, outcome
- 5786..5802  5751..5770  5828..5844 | 1.0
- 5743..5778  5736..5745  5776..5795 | -3.0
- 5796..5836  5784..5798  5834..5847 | -1.5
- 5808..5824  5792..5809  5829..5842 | -0.1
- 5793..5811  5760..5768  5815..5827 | 0.8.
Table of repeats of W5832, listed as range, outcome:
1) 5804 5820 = 6.81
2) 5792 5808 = 6.67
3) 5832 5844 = 6.87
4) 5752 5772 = 6.86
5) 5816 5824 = 6.97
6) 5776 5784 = 6.33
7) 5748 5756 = 6.36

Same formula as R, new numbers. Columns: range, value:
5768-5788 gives 6.47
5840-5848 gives 6.64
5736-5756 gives 6.14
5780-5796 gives 6.21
